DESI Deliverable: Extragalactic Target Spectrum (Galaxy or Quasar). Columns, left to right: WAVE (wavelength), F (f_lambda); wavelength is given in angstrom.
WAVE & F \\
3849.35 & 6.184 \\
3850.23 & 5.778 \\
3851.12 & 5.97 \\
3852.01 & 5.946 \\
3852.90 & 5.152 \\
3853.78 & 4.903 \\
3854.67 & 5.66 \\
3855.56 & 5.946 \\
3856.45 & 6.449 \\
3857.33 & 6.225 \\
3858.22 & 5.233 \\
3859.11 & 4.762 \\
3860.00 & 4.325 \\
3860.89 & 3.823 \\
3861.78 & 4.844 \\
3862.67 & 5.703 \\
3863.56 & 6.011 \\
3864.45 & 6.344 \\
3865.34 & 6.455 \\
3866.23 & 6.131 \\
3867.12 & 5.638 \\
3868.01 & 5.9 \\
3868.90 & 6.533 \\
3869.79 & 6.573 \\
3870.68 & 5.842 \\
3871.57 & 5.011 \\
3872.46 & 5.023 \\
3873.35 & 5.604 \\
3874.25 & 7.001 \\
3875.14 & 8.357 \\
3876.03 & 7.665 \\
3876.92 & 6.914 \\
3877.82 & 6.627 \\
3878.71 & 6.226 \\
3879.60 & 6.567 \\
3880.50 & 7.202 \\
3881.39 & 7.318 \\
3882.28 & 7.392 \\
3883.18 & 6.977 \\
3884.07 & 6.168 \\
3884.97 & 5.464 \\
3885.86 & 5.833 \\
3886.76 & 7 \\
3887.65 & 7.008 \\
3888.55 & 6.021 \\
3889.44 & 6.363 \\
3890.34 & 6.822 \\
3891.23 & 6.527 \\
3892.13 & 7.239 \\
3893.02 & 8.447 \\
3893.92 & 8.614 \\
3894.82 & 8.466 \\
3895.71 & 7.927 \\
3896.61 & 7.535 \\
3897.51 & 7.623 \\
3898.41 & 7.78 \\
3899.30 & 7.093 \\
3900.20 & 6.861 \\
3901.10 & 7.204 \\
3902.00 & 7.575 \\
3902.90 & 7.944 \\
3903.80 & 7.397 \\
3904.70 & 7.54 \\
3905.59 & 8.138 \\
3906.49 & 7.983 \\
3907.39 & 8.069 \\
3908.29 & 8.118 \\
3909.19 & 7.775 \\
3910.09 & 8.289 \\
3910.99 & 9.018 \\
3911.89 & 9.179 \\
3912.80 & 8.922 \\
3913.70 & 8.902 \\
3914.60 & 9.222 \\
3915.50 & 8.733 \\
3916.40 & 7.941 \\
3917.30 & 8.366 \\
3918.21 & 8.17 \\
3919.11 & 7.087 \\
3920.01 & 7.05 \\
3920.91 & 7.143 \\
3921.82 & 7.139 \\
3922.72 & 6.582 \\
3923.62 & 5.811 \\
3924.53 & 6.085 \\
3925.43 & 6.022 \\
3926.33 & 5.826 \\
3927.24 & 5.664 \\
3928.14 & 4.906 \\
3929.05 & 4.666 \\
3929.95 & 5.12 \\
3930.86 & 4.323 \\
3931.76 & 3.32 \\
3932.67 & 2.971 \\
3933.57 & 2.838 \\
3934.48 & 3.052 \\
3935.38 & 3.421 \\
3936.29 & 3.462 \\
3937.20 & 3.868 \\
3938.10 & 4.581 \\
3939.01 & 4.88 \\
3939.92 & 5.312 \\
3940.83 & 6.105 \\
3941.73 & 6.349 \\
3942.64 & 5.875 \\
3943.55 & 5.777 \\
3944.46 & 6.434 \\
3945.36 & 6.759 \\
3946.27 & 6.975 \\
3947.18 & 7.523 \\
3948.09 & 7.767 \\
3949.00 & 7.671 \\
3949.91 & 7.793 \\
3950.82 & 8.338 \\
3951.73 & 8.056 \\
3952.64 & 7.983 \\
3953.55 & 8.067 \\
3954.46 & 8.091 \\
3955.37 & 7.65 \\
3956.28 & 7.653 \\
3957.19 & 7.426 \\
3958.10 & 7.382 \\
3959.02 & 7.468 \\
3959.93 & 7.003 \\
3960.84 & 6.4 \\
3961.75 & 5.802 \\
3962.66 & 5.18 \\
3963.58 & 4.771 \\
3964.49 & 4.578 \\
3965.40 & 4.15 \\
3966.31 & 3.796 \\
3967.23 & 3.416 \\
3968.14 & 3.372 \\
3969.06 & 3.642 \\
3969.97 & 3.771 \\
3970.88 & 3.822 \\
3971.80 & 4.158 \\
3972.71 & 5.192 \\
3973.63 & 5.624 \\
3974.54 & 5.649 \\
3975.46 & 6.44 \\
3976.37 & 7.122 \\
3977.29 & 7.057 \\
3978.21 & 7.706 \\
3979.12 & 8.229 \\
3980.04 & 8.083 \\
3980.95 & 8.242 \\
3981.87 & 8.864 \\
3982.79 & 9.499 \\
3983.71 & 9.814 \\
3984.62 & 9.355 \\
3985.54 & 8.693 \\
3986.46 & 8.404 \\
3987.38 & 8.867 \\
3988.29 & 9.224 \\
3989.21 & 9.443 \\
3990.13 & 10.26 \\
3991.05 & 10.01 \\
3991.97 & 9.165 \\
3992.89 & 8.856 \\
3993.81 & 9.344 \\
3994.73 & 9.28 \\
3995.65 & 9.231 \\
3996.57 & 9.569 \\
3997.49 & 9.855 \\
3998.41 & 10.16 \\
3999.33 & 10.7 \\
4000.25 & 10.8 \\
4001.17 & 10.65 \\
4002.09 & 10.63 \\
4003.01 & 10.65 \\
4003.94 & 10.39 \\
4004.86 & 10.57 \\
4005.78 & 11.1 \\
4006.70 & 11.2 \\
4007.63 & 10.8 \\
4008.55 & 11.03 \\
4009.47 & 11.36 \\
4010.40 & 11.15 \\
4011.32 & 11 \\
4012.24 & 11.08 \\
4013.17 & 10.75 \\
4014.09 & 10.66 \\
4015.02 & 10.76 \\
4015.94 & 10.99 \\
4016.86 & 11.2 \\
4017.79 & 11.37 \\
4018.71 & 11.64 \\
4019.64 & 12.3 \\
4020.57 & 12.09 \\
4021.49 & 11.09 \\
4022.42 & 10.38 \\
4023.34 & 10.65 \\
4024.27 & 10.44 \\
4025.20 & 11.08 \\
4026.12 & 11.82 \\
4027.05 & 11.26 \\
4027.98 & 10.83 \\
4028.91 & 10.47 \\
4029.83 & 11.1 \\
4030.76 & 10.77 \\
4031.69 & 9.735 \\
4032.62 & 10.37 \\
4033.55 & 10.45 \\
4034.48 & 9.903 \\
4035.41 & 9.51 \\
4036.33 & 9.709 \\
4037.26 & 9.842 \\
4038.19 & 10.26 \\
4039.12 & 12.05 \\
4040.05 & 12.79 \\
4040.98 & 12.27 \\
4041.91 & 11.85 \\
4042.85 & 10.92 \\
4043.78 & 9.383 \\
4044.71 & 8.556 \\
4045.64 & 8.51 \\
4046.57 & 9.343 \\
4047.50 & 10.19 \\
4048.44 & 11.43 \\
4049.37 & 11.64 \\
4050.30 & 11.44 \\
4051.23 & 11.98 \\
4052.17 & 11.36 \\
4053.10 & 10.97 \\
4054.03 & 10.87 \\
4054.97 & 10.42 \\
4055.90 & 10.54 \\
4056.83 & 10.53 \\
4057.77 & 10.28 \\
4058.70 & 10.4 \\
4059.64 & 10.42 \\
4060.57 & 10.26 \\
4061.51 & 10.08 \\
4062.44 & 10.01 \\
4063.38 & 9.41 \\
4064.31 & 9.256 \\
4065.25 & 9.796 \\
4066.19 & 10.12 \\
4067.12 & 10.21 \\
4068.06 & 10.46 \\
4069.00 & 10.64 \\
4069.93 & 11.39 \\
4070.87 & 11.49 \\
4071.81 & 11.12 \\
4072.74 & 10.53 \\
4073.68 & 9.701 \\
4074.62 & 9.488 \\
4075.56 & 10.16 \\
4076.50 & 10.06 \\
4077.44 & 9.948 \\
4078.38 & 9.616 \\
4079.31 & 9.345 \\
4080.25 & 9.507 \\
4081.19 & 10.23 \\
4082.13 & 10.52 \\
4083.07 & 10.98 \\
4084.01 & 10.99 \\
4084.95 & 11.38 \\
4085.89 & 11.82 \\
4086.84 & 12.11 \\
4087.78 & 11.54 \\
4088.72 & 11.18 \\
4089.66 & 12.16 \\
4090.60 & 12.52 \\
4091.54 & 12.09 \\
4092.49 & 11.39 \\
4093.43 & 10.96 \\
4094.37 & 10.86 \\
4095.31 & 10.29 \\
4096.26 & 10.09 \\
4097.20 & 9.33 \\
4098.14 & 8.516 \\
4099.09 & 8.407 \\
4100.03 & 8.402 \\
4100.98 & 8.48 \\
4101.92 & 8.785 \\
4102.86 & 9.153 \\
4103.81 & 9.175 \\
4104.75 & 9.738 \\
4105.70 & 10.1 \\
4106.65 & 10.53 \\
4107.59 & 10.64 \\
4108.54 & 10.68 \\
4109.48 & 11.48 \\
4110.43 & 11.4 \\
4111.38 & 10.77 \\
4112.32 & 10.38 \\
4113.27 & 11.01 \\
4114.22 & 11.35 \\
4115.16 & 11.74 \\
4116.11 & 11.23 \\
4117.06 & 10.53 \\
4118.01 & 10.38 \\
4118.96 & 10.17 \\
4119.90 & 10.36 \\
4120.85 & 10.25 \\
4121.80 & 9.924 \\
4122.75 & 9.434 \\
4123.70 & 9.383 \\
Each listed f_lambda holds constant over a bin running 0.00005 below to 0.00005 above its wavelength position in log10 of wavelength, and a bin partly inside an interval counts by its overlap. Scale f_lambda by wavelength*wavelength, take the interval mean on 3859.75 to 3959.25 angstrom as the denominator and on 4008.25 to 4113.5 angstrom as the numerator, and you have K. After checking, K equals 1.71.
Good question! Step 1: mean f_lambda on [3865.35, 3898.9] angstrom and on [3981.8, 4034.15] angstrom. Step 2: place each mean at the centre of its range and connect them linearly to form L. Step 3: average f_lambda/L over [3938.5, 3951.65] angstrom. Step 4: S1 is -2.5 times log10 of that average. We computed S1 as 0.272 mag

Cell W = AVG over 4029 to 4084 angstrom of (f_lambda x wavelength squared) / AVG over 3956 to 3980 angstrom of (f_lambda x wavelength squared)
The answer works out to 1.9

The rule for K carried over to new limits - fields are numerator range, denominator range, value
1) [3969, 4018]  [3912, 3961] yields 1.46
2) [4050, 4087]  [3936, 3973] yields 1.86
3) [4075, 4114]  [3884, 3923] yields 1.50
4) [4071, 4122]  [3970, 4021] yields 1.16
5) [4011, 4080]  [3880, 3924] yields 1.51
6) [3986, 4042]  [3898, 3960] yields 1.63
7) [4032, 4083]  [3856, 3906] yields 1.71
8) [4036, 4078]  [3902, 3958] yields 1.66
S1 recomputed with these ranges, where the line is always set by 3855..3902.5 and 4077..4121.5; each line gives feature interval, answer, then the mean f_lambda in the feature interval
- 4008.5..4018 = -0.228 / 11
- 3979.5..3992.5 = -0.083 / 9.13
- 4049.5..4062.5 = -0.110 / 10.7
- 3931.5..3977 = 0.350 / 5.71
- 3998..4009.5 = -0.222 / 10.8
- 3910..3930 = 0.003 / 7.23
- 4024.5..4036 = -0.149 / 10.6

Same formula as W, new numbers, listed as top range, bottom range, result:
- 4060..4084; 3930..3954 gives 1.89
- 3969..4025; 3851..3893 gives 1.63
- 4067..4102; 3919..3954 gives 1.92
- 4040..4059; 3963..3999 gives 1.50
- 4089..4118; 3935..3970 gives 1.86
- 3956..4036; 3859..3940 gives 1.44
